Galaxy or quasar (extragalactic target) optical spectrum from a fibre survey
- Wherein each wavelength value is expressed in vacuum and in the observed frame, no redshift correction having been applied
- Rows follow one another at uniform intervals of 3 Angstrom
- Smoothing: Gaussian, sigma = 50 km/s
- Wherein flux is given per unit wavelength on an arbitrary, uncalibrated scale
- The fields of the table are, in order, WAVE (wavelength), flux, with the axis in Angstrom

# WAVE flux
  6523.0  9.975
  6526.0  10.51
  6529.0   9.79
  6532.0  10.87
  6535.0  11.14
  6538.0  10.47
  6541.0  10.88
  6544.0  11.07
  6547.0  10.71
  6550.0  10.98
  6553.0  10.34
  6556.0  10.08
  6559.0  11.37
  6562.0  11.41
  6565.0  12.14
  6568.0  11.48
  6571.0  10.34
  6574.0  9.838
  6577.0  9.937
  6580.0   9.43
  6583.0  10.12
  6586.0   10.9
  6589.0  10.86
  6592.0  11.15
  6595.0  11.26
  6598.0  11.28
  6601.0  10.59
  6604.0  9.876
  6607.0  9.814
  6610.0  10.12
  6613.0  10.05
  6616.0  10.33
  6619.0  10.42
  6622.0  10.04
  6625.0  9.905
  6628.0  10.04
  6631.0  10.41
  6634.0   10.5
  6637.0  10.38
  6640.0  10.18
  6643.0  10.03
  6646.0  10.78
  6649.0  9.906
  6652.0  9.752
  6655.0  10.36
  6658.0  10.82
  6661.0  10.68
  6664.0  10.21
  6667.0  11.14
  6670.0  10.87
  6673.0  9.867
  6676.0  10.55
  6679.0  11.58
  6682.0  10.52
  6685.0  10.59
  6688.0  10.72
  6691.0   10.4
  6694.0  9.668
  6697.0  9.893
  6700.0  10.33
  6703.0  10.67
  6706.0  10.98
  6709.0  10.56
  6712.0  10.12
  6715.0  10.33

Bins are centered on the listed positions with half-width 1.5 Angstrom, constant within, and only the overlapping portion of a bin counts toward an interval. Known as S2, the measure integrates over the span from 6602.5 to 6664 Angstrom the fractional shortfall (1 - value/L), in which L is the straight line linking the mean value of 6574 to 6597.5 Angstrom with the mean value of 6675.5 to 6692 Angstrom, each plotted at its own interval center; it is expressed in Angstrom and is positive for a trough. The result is 2.35 Angstrom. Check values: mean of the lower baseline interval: 10.5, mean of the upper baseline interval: 10.7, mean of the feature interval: 10.2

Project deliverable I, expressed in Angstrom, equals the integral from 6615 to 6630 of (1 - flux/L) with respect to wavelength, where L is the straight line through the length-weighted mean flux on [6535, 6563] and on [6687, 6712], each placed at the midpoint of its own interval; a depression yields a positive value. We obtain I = 0.64 Angstrom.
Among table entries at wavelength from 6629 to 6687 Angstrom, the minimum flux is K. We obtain 9.752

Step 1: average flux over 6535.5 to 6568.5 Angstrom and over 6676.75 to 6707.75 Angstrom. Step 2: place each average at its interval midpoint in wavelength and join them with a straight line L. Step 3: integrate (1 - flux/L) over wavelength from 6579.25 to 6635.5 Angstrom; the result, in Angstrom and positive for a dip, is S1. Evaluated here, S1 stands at 2.2 Angstrom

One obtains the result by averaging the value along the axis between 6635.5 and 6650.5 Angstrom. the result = 10.3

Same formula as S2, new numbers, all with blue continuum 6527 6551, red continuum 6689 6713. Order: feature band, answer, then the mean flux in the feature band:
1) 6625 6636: 0.26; 10.3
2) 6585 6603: -0.65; 11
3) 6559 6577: -0.53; 11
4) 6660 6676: -0.20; 10.5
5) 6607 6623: 0.58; 10.2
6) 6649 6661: 0.17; 10.3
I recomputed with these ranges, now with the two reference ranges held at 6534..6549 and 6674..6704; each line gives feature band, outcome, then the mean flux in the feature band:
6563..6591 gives 0.45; 10.6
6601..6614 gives 0.79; 10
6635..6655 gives 0.75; 10.2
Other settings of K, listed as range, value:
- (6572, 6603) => 9.43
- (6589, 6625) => 9.814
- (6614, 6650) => 9.905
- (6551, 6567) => 10.08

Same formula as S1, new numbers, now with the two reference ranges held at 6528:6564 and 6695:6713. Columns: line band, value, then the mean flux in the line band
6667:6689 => -0.5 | 10.7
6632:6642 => 0.2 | 10.3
